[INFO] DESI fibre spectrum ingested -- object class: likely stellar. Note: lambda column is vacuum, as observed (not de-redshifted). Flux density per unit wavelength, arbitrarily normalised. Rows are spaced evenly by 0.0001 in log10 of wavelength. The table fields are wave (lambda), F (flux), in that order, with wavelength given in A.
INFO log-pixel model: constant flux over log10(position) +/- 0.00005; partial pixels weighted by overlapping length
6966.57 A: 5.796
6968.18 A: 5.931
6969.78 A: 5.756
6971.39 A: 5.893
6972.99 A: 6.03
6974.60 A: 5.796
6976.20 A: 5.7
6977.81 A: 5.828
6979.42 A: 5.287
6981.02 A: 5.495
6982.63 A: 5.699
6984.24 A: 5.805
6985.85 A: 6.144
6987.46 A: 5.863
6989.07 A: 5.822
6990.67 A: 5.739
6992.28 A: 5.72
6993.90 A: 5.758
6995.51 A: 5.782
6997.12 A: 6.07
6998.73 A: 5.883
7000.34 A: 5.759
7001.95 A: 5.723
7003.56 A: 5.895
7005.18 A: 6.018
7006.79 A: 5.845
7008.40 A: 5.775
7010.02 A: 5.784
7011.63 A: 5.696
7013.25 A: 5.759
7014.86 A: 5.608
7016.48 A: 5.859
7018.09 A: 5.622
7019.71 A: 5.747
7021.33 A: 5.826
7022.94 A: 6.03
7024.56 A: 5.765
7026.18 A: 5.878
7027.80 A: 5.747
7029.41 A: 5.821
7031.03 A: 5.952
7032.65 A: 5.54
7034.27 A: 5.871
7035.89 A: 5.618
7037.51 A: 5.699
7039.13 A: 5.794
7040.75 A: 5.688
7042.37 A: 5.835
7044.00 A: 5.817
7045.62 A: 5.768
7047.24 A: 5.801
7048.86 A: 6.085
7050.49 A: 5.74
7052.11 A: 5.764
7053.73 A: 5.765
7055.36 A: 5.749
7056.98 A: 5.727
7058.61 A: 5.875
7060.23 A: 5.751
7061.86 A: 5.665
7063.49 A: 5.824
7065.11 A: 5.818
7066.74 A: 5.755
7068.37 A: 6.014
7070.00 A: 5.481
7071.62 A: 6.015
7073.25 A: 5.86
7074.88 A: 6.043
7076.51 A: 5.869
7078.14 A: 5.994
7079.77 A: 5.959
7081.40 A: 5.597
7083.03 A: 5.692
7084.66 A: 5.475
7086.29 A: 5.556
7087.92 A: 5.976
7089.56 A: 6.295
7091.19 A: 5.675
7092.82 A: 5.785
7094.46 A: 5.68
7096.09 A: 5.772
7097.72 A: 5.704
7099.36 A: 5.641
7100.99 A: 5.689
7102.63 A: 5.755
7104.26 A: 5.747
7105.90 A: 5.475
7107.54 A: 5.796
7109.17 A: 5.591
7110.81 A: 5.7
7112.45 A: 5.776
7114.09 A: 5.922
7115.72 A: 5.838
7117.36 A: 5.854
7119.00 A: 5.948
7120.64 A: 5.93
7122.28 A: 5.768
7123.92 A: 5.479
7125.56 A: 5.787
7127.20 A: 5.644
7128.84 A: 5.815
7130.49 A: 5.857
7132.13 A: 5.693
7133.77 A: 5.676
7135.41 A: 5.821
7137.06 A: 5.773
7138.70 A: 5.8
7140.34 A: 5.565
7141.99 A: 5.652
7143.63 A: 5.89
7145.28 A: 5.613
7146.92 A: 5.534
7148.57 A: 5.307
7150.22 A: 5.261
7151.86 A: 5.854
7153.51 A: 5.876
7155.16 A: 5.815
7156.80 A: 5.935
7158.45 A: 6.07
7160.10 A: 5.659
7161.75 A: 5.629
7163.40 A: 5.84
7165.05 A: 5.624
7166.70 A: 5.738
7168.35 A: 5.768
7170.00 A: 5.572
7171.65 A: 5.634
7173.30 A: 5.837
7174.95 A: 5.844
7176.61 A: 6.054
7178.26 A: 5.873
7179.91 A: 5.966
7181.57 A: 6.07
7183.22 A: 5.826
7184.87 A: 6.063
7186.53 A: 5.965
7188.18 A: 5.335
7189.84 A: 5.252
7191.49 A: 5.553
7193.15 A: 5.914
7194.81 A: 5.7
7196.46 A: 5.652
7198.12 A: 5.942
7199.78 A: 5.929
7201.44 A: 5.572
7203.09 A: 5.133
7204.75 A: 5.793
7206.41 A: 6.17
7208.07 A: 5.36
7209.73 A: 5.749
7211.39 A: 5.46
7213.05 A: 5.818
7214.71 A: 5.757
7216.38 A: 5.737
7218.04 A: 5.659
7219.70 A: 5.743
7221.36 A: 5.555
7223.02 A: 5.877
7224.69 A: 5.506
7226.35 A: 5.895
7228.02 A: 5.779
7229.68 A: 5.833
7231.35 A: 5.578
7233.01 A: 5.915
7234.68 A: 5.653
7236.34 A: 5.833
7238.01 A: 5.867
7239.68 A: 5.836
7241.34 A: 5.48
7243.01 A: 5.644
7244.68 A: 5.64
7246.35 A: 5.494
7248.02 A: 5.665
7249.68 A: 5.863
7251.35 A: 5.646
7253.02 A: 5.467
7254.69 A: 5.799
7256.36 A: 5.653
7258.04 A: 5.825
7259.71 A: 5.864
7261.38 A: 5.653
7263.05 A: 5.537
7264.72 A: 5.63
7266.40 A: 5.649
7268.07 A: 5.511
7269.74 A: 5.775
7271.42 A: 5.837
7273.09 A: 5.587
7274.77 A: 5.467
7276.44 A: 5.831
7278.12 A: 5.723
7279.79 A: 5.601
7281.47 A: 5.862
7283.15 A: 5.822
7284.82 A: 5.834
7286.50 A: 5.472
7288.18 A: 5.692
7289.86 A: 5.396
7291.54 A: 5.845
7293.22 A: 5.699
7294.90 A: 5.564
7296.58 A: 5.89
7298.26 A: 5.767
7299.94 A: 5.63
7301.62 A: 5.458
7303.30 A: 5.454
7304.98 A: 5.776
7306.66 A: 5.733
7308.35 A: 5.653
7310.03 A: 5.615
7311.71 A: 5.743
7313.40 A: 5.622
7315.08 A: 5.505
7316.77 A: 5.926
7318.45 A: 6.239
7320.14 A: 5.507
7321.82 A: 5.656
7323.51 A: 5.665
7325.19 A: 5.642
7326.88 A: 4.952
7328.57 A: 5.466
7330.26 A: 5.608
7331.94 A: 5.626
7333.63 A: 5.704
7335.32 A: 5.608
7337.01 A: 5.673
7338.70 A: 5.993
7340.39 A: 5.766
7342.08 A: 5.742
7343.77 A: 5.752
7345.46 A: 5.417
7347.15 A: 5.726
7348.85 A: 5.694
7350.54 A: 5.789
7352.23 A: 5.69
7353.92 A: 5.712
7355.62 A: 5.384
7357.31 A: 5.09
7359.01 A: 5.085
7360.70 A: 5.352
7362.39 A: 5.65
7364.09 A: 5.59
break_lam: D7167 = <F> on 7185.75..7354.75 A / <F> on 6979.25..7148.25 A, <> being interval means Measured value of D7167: 0.98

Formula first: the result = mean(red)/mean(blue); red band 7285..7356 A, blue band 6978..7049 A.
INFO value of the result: 1.0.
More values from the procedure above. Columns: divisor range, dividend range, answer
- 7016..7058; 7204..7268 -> 0.99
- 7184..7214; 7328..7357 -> 0.99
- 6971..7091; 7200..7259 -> 0.98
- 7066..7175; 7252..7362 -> 0.98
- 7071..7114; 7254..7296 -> 0.98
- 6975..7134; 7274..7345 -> 0.98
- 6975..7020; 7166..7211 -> 1.00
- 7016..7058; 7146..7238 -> 0.99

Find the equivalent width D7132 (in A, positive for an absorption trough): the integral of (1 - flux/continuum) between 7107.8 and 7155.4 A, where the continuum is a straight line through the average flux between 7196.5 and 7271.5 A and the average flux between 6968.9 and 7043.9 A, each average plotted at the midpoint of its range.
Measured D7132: 0.1 A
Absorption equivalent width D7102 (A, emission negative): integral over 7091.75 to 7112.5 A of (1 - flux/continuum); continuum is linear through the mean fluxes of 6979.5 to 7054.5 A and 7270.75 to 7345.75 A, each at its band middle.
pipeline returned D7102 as 0.2 A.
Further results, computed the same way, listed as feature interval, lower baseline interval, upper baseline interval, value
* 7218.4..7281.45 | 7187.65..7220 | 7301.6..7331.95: -0.5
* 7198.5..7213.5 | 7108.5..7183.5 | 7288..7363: 0.1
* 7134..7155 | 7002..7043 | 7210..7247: 0.3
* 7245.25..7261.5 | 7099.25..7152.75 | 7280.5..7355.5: 0.0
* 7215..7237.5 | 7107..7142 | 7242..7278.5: -0.2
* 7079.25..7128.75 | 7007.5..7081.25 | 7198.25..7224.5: 0.1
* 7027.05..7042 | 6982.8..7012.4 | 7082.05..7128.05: 0.1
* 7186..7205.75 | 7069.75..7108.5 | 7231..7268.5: 0.2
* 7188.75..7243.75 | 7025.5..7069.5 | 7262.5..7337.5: 0.0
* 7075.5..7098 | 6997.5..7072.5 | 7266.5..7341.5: -0.1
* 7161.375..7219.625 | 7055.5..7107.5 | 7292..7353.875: -0.1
